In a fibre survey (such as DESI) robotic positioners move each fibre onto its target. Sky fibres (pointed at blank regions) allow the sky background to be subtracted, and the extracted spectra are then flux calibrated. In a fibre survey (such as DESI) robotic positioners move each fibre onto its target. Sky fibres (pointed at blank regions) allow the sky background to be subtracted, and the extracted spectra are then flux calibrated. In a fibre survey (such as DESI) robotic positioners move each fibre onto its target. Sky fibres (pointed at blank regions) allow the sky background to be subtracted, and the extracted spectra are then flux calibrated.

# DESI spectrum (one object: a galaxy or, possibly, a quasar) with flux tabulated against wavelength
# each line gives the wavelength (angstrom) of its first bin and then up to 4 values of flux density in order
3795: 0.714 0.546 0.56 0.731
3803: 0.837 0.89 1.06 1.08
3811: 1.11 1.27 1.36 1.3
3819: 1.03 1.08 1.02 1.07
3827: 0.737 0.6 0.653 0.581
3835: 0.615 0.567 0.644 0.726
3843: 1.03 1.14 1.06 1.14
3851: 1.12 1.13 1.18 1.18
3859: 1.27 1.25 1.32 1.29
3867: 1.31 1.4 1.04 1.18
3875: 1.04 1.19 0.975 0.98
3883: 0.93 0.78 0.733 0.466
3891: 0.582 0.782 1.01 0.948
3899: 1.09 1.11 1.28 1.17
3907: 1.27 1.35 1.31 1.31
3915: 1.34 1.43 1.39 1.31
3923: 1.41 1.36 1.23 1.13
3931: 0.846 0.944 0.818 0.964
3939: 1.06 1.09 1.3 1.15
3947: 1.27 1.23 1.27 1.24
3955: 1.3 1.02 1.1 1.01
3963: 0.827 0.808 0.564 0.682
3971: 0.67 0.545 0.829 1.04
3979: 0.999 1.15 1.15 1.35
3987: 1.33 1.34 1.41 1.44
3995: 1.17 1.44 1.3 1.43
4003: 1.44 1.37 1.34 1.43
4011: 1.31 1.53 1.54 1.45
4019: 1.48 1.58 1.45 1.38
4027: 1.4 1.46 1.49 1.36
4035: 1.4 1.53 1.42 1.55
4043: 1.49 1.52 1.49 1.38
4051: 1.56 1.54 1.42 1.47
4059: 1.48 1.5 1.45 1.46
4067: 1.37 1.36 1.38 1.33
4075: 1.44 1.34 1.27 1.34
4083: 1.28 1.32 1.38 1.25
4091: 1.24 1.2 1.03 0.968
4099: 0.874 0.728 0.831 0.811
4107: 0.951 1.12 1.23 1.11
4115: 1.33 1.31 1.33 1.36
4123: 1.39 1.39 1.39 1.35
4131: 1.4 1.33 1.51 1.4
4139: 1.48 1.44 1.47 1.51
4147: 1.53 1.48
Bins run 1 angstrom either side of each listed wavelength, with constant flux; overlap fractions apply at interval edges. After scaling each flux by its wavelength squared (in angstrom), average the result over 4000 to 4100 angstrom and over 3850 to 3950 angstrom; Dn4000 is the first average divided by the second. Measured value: 1.33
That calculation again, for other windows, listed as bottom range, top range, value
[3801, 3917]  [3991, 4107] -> 1.43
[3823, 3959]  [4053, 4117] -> 1.27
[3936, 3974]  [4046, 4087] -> 1.48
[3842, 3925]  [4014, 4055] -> 1.41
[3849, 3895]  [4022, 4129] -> 1.39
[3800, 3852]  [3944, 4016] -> 1.35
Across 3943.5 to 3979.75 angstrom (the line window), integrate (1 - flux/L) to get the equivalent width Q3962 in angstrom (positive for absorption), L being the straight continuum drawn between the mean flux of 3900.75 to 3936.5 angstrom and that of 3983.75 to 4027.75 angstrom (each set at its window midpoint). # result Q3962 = 9.1 angstrom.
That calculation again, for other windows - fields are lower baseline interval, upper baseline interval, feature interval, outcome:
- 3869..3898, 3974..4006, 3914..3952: -3.9 angstrom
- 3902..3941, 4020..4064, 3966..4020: 6.1 angstrom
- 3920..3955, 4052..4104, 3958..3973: 5.0 angstrom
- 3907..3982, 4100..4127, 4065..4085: -3.7 angstrom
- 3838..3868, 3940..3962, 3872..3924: 2.6 angstrom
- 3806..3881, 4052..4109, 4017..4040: -4.7 angstrom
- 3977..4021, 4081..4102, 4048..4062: -3.0 angstrom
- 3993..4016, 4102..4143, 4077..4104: 3.5 angstrom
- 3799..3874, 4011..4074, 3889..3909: 2.4 angstrom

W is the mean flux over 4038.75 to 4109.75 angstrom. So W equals 1.29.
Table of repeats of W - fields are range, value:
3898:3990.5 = 1.12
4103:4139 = 1.27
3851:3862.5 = 1.2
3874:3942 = 1.08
